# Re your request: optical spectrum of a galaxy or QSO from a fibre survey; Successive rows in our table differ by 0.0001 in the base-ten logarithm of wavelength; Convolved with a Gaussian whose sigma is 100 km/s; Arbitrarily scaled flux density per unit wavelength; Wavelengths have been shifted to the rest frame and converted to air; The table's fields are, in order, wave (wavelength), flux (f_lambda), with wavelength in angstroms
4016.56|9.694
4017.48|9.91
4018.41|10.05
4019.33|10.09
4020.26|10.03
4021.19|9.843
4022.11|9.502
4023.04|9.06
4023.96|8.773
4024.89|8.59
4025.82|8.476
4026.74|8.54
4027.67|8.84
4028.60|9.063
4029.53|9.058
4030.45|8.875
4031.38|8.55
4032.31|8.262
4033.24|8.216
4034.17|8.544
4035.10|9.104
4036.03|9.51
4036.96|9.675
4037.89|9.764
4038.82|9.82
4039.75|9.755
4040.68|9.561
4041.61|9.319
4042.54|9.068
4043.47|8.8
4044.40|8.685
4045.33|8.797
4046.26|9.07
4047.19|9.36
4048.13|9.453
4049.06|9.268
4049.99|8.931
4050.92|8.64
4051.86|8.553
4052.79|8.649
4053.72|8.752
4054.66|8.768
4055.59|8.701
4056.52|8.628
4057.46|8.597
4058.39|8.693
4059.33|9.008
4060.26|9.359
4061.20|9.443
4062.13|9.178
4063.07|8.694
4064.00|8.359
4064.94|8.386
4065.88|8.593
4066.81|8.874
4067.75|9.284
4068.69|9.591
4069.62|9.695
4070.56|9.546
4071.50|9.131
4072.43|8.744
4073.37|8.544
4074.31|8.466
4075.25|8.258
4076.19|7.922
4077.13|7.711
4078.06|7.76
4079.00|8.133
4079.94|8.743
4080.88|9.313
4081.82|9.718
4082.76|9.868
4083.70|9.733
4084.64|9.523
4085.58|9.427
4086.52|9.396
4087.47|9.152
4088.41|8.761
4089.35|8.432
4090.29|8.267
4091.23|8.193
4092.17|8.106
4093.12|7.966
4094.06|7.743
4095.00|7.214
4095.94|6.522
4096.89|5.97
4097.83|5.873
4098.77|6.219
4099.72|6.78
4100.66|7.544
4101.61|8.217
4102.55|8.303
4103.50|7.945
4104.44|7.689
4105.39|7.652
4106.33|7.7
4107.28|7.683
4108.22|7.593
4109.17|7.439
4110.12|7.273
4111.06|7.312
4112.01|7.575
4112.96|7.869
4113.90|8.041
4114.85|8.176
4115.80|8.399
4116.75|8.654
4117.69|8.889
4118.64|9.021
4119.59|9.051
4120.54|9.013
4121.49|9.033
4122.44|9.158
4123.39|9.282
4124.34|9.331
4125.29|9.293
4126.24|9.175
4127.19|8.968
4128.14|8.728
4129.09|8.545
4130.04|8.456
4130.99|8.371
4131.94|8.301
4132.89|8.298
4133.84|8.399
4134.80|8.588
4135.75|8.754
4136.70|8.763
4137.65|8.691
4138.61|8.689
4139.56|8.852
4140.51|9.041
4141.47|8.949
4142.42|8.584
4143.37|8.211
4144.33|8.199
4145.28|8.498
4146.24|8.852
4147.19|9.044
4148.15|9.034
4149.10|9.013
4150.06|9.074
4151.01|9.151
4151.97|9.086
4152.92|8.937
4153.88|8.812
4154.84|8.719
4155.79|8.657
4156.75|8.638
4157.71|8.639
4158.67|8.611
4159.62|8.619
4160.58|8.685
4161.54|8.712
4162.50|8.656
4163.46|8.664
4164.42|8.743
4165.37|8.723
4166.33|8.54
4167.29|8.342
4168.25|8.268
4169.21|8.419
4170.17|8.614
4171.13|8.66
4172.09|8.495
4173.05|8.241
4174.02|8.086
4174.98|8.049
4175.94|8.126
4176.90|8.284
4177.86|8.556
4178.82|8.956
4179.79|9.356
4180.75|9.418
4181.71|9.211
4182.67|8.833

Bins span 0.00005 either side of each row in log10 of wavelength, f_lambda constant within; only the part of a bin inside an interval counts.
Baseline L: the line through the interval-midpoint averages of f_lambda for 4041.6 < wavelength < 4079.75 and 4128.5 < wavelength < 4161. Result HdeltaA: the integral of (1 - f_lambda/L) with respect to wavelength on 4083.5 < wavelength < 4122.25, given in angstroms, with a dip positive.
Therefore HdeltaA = 3.21 angstroms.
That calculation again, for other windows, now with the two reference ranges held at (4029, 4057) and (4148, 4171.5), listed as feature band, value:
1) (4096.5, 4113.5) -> 2.8 angstroms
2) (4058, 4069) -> 0.0 angstroms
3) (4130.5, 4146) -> 0.3 angstroms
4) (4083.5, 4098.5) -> 1.4 angstroms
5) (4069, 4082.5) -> 0.3 angstroms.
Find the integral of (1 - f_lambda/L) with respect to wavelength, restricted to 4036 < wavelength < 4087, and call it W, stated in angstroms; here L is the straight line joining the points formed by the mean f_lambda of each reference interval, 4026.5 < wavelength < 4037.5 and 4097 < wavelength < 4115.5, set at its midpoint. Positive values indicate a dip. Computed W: -4.2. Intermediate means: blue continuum 8.86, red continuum 7.5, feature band 9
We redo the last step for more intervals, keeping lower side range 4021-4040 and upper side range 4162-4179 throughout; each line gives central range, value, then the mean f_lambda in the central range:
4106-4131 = 0.6 angstroms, 8.45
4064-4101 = 1.8 angstroms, 8.39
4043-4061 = 0.1 angstroms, 8.89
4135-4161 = -0.7 angstroms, 8.77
